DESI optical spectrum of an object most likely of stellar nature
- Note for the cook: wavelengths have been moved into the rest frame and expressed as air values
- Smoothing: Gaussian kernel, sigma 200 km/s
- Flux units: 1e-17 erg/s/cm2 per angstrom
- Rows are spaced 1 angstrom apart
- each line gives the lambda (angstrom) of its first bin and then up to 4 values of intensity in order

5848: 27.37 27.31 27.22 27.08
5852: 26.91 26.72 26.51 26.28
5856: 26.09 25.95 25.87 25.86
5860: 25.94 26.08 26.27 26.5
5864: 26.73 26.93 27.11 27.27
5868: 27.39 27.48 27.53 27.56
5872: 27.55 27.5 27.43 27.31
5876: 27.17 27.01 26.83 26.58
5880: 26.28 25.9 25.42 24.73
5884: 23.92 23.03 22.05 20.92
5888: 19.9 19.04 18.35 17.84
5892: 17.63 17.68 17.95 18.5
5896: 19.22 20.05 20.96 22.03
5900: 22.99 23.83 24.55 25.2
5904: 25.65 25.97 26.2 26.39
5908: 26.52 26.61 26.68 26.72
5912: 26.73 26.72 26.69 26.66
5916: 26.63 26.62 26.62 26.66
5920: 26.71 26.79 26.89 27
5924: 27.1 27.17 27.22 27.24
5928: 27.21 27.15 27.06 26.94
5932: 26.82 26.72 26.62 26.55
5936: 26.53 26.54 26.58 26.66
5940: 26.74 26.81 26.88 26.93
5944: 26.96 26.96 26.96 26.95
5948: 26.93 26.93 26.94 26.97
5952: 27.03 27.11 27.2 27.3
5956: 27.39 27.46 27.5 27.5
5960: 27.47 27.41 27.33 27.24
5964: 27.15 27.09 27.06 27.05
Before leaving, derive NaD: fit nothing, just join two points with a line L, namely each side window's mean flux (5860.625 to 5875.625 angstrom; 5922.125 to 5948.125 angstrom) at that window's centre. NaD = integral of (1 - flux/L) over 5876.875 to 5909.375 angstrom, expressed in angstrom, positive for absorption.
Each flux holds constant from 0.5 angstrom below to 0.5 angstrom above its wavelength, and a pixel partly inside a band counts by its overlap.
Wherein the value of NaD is 5.0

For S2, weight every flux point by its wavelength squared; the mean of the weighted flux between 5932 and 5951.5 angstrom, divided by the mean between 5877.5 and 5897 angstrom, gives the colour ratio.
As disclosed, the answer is 1.26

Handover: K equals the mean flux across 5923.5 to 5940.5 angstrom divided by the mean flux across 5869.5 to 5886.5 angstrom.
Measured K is 1.03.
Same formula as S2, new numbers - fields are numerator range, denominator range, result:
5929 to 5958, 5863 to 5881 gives 1.02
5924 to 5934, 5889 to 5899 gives 1.45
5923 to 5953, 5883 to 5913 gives 1.20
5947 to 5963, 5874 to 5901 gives 1.24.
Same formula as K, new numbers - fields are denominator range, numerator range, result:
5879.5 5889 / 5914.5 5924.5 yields 1.15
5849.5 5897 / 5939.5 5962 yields 1.10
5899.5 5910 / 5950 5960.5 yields 1.07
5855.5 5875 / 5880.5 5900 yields 0.78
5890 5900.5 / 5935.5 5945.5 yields 1.38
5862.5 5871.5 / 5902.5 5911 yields 0.96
